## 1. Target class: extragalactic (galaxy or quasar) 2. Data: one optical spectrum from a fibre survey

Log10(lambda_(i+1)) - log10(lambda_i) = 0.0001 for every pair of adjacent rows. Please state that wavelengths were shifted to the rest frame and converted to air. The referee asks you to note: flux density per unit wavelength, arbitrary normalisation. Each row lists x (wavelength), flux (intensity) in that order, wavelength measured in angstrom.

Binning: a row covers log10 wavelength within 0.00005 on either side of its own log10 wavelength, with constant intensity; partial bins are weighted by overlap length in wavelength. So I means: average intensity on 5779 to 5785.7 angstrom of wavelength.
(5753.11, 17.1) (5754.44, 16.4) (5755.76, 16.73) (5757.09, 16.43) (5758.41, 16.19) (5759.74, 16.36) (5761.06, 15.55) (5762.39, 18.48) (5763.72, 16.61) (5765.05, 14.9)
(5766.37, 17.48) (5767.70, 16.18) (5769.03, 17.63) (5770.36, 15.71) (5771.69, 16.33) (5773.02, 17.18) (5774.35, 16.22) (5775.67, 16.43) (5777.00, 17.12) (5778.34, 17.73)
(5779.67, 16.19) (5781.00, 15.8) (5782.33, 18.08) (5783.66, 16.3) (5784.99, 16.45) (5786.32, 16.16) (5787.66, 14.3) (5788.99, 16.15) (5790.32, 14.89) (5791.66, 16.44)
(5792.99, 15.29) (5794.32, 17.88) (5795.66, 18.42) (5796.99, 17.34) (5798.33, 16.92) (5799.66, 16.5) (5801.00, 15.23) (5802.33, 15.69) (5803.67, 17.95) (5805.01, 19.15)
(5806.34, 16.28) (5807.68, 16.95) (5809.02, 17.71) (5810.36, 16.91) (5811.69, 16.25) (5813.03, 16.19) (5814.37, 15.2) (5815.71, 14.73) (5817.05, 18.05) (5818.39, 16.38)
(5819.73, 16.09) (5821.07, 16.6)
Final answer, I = 16.6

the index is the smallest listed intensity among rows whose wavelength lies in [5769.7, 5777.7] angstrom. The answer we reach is 15.71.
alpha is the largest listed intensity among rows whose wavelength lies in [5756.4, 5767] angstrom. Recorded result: 18.48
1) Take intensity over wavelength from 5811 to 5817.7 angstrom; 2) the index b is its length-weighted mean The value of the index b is 16.1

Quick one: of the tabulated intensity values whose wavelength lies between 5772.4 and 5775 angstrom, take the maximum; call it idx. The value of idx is 17.18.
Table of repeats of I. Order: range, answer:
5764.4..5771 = 16.4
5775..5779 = 17.1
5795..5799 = 17.6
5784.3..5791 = 15.6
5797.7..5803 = 16.1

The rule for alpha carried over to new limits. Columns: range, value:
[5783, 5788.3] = 16.45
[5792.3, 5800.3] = 18.42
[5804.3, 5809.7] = 19.15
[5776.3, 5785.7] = 18.08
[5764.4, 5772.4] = 17.63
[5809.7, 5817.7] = 18.05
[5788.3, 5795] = 17.88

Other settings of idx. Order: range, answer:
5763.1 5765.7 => 16.61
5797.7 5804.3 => 17.95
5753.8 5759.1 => 16.73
